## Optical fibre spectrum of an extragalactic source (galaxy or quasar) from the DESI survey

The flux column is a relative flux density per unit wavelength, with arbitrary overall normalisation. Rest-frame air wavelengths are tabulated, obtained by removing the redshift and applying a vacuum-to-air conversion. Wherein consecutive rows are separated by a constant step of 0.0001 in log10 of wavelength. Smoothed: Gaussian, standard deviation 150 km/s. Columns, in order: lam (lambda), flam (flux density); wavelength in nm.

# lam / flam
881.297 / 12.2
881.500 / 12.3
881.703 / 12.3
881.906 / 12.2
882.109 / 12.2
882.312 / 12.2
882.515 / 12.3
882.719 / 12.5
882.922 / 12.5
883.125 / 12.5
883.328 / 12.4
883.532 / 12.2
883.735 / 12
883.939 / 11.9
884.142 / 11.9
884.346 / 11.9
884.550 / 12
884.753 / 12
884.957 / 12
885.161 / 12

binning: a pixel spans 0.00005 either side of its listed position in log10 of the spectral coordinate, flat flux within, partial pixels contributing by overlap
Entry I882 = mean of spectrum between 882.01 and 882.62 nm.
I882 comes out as 12.2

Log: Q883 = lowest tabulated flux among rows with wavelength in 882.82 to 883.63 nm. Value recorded 12.2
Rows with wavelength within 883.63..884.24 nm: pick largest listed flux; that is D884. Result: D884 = 12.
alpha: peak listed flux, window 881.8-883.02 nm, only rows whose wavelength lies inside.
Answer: 12.5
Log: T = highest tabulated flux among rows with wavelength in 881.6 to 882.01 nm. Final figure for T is 12.3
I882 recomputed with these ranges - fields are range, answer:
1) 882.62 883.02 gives 12.5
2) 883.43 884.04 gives 12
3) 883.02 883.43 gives 12.5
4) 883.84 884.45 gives 11.9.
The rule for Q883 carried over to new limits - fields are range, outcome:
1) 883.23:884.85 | 11.9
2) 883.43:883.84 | 12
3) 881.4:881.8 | 12.3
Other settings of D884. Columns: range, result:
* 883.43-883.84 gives 12.2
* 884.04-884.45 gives 11.9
